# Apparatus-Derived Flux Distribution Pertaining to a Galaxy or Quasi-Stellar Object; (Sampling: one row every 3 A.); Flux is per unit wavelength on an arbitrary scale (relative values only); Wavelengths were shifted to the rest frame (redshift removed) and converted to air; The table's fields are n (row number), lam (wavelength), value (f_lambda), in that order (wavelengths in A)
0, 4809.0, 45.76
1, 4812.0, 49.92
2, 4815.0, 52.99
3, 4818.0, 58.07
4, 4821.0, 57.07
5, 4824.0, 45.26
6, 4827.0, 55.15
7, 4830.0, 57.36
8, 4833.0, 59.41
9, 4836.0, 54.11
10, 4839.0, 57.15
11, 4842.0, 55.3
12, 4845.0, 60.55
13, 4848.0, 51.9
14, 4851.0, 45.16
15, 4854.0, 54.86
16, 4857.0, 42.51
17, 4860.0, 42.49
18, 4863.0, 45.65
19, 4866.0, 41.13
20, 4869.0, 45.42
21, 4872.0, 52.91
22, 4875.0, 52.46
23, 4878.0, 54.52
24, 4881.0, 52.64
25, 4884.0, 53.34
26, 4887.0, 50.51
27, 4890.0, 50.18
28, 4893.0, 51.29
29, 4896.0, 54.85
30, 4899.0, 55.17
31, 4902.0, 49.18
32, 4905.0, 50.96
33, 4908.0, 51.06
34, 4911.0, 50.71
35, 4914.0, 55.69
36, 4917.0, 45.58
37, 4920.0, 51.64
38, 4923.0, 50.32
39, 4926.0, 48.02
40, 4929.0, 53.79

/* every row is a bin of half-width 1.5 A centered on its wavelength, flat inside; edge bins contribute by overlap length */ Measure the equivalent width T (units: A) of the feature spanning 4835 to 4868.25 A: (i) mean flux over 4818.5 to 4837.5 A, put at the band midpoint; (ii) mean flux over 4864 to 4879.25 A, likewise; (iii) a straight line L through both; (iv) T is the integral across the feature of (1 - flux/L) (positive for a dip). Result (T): 1.25 A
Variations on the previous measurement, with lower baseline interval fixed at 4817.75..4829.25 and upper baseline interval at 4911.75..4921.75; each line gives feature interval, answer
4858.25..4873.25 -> 2.0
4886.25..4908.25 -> -0.1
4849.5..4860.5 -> 1.3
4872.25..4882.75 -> -0.2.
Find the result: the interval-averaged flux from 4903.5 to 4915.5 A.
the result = 52.1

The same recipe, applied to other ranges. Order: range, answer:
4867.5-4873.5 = 49.2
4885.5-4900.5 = 52.4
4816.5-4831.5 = 54.6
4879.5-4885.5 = 53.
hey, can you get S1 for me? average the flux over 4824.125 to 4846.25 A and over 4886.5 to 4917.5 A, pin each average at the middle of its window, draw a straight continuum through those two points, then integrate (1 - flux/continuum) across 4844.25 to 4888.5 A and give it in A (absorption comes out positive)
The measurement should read 3.7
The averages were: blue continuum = 56.2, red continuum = 51.6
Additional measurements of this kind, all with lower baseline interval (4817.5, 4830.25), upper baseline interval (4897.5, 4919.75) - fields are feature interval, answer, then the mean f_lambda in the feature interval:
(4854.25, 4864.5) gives 1.5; 44.9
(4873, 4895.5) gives -0.1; 52.3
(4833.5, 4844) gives -0.5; 56.1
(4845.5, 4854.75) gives 0.3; 51.4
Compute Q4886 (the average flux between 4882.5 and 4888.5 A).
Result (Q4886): 51.9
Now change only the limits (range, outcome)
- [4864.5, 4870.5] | 43.3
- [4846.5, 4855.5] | 50.6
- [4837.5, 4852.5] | 54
